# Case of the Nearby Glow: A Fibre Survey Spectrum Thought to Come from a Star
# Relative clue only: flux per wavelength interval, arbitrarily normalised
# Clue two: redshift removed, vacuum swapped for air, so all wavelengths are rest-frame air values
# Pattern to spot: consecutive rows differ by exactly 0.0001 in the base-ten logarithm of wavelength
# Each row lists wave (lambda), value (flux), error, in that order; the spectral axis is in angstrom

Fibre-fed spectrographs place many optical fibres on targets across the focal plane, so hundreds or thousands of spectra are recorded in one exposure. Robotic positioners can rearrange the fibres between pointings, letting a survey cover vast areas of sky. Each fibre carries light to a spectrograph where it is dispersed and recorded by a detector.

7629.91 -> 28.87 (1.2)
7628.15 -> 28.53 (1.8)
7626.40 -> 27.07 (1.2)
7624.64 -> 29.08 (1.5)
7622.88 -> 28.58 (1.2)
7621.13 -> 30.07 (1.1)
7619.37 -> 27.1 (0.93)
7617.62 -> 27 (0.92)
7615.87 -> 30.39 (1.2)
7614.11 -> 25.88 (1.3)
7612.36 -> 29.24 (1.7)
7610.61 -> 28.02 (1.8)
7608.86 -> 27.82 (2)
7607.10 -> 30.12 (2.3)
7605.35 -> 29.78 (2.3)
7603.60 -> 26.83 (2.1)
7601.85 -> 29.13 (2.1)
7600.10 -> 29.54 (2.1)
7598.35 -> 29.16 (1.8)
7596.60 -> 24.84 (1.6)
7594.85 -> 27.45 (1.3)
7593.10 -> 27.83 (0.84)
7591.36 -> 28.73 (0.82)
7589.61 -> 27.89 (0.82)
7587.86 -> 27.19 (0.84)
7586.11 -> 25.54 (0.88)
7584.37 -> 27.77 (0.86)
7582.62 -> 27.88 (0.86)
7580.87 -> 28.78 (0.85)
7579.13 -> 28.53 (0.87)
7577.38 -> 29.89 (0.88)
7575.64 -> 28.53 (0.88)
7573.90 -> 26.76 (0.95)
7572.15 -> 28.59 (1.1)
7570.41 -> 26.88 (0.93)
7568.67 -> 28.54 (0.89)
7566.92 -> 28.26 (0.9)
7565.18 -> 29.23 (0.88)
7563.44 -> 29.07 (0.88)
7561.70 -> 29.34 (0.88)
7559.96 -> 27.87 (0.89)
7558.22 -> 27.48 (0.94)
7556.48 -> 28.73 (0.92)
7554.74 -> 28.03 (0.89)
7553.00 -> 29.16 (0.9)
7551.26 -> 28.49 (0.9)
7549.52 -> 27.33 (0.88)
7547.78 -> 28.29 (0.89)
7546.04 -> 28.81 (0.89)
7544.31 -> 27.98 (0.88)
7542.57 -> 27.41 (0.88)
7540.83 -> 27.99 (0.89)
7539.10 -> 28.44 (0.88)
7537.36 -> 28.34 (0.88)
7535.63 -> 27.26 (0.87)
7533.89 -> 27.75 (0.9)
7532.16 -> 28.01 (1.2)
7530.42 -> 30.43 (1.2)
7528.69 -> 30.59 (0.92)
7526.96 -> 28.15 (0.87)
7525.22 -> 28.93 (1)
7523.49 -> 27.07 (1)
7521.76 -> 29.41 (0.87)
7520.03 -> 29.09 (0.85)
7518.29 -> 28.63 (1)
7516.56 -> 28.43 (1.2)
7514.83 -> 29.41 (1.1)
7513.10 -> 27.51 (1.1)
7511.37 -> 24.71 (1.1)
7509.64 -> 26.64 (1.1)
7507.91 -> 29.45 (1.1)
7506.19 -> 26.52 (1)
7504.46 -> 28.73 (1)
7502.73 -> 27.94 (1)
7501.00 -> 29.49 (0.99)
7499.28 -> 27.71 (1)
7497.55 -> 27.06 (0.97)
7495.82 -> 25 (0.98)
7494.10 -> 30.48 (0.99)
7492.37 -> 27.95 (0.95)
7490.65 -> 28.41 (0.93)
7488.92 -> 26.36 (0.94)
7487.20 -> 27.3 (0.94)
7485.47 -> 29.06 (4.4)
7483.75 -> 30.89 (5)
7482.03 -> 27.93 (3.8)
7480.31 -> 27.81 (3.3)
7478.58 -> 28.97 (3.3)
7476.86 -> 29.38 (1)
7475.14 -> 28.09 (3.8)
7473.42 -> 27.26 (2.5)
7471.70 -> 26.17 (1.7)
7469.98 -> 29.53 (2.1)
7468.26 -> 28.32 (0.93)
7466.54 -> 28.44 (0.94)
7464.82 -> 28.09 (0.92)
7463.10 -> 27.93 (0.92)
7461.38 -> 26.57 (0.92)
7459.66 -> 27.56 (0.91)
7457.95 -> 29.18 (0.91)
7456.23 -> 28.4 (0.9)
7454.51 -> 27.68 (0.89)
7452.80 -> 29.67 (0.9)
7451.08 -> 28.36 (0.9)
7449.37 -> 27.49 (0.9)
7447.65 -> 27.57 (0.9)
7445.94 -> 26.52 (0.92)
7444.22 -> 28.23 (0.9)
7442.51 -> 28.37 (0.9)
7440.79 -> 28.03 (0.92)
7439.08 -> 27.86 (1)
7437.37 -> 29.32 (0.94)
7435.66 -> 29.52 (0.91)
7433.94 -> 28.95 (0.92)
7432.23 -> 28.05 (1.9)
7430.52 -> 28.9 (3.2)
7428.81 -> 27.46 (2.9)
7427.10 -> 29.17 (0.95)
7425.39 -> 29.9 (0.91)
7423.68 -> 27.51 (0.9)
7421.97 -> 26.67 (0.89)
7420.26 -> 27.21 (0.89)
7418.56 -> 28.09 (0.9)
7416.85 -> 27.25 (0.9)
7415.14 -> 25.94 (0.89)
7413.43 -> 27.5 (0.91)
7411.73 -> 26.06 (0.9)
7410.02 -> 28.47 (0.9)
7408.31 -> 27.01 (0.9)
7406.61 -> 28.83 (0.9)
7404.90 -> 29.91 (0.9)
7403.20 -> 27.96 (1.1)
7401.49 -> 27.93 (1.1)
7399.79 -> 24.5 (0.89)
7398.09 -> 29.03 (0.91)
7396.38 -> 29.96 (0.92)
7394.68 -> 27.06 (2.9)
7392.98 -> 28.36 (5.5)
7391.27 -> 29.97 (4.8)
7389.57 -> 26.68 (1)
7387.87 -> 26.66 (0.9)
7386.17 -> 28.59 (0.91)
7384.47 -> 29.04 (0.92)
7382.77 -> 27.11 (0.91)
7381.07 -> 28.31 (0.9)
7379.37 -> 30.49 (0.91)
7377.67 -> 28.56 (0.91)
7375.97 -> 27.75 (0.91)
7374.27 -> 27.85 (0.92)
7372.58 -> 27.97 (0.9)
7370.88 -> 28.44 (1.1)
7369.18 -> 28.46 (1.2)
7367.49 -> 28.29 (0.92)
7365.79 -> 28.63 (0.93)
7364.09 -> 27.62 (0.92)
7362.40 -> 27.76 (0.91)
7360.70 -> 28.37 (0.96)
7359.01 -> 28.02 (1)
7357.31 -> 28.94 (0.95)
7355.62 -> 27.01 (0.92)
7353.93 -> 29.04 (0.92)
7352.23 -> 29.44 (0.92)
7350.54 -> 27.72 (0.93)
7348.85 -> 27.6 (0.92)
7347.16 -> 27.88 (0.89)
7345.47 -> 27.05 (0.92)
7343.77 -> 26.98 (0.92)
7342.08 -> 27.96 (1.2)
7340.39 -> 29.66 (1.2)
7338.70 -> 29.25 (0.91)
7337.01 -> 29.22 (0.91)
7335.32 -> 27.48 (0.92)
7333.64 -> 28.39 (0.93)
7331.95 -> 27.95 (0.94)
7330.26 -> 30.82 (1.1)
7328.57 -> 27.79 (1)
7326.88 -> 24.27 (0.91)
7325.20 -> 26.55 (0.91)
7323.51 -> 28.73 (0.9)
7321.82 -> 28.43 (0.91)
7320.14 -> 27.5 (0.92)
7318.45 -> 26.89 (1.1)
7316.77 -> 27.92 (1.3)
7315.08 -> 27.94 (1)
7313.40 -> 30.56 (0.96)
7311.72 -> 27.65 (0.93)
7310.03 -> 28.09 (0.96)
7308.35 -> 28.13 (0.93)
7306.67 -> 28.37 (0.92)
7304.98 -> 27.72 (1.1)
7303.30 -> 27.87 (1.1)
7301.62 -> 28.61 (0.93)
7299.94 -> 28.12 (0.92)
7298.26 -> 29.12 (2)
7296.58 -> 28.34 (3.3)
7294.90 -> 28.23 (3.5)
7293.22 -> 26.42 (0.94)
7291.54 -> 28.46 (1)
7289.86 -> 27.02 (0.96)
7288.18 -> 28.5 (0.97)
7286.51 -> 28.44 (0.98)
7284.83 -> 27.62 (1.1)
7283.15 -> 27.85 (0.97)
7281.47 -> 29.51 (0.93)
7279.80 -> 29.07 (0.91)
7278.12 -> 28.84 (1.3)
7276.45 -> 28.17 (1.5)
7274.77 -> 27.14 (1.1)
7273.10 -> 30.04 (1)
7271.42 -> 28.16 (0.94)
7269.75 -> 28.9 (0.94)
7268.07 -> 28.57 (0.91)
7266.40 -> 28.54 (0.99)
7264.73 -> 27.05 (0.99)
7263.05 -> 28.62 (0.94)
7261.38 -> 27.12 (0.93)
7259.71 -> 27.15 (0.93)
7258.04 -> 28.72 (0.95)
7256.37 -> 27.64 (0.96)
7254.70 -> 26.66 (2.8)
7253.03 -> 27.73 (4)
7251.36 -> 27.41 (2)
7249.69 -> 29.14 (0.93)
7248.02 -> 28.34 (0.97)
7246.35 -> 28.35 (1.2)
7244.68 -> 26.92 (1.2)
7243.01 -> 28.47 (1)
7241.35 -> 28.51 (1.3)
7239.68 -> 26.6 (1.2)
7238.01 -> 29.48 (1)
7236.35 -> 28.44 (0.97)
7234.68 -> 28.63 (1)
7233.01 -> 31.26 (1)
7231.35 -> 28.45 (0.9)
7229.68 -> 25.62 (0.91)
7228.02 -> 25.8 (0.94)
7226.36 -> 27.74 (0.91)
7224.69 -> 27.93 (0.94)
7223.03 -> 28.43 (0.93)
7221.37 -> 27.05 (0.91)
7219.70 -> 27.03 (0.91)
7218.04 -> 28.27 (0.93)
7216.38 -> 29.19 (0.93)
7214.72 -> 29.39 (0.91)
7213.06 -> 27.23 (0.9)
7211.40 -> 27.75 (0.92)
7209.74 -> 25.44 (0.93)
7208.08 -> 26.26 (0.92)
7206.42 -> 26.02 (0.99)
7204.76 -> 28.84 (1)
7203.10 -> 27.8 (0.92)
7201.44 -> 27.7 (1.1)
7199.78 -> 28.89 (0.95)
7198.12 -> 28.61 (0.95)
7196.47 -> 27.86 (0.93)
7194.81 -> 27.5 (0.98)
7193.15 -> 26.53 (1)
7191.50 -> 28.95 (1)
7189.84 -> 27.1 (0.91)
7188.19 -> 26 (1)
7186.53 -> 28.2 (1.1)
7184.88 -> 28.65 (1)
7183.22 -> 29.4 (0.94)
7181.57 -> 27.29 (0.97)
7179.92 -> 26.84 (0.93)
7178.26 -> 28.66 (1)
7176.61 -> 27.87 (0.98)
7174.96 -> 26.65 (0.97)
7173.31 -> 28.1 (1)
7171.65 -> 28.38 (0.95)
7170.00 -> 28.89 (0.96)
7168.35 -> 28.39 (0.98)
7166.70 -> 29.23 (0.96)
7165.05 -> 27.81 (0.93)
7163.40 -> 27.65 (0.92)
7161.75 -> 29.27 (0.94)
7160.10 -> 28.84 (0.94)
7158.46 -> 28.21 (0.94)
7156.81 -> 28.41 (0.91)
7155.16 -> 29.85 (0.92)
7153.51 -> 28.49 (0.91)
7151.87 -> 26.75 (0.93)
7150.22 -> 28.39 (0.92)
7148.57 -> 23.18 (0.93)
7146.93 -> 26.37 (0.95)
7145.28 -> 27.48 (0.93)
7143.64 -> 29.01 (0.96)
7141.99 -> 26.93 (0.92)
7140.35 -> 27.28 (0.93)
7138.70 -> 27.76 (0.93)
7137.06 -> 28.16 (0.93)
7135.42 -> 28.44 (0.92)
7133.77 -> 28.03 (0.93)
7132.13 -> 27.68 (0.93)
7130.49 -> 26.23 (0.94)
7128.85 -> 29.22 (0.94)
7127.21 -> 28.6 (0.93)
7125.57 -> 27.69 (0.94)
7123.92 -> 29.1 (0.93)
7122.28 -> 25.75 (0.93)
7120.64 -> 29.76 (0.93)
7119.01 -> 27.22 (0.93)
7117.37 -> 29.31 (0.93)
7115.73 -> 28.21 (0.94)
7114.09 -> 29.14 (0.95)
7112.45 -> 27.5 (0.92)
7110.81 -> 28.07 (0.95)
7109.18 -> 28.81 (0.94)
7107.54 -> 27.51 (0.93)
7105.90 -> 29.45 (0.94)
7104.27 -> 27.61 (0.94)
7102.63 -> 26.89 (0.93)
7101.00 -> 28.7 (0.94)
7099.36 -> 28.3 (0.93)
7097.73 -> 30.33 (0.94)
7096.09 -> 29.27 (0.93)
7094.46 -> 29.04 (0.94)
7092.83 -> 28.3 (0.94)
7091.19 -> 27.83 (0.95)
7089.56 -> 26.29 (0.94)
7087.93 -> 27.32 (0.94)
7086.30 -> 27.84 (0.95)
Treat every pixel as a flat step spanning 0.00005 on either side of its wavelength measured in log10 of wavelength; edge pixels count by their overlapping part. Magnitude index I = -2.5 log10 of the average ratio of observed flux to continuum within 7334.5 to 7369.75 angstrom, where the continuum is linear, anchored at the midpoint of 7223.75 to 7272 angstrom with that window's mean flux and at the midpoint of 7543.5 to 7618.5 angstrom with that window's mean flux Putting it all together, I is -0.01 mag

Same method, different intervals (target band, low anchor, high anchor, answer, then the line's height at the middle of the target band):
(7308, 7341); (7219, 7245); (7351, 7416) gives -0.01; 28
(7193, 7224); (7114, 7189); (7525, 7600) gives 0.01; 28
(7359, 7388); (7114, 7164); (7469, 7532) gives -0.01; 28.1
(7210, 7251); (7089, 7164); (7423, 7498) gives 0.00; 28.1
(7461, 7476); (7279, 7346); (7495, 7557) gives 0.01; 28.1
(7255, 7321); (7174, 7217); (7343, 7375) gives -0.01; 27.9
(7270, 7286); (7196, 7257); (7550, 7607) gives -0.02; 27.9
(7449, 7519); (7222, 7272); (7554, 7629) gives 0.00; 28.1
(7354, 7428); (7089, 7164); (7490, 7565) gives 0.01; 28.2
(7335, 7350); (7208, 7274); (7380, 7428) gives -0.01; 27.9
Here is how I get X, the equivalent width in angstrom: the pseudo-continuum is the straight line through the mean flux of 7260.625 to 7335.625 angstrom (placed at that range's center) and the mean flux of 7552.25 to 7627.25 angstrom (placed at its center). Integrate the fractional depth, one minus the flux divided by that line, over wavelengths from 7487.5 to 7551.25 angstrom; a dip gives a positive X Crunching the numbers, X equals 0.2 angstrom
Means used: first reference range 28.1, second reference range 28.2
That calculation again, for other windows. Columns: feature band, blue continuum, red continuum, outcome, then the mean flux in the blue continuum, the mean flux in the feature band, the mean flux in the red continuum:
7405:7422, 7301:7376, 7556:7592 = 0.4 angstrom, 28.1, 27.4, 28.2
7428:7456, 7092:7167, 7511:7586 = 0.0 angstrom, 28.1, 28.3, 28.3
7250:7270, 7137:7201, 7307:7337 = 0.1 angstrom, 27.9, 27.8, 28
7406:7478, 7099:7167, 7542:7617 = 0.3 angstrom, 28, 28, 28.2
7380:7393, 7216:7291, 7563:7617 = 0.0 angstrom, 28.1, 28.1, 28.2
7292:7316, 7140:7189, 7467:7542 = -0.2 angstrom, 27.9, 28.2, 28.2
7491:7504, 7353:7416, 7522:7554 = 0.1 angstrom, 28.1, 28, 28.4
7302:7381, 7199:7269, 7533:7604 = -0.6 angstrom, 27.9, 28.2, 28.1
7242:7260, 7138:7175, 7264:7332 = 0.1 angstrom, 27.9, 27.9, 28.1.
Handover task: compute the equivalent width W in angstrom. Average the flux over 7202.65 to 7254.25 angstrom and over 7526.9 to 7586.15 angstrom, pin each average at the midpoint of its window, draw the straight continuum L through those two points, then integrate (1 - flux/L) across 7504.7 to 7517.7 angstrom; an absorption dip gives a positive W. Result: 0.30 angstrom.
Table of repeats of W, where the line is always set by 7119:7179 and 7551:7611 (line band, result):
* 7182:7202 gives 0.0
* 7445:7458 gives 0.0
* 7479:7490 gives 0.0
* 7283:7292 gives 0.0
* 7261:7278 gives -0.2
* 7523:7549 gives -0.2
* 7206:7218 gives 0.2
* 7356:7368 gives 0.0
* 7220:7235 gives 0.1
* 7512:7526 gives -0.2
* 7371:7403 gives 0.0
